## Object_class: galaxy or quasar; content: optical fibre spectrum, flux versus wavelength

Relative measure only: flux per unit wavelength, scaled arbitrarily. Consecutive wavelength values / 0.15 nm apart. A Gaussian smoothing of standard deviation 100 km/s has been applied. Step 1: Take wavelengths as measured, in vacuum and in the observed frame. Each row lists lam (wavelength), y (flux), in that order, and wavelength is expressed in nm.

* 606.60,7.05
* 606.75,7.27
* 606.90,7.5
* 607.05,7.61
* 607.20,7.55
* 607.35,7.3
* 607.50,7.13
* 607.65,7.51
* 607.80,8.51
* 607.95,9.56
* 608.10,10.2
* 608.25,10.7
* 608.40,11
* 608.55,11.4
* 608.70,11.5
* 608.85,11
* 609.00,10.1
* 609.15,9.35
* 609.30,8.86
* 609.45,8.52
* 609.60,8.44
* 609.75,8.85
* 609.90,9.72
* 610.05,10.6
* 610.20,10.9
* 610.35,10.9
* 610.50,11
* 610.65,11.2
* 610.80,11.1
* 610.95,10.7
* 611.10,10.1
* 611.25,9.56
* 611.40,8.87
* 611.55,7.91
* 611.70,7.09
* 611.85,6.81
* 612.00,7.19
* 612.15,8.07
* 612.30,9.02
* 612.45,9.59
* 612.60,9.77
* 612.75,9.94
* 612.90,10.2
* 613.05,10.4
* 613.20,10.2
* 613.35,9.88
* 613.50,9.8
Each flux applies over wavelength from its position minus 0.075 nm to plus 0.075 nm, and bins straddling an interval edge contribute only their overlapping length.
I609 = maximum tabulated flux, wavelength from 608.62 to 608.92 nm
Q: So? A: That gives 11.5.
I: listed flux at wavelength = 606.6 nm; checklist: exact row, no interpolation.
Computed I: 7.05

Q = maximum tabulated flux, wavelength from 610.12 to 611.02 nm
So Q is 11.2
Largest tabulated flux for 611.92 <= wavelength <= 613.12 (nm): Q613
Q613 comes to 10.4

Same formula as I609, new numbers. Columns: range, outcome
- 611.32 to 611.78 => 8.87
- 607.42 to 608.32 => 10.7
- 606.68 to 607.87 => 8.51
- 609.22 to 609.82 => 8.86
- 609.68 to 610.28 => 10.9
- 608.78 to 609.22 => 11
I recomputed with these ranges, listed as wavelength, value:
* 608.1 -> 10.2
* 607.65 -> 7.51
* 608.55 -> 11.4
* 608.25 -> 10.7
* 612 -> 7.19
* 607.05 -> 7.61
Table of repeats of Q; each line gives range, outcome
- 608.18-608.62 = 11.4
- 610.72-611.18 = 11.1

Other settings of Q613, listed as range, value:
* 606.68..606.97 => 7.5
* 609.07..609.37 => 9.35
